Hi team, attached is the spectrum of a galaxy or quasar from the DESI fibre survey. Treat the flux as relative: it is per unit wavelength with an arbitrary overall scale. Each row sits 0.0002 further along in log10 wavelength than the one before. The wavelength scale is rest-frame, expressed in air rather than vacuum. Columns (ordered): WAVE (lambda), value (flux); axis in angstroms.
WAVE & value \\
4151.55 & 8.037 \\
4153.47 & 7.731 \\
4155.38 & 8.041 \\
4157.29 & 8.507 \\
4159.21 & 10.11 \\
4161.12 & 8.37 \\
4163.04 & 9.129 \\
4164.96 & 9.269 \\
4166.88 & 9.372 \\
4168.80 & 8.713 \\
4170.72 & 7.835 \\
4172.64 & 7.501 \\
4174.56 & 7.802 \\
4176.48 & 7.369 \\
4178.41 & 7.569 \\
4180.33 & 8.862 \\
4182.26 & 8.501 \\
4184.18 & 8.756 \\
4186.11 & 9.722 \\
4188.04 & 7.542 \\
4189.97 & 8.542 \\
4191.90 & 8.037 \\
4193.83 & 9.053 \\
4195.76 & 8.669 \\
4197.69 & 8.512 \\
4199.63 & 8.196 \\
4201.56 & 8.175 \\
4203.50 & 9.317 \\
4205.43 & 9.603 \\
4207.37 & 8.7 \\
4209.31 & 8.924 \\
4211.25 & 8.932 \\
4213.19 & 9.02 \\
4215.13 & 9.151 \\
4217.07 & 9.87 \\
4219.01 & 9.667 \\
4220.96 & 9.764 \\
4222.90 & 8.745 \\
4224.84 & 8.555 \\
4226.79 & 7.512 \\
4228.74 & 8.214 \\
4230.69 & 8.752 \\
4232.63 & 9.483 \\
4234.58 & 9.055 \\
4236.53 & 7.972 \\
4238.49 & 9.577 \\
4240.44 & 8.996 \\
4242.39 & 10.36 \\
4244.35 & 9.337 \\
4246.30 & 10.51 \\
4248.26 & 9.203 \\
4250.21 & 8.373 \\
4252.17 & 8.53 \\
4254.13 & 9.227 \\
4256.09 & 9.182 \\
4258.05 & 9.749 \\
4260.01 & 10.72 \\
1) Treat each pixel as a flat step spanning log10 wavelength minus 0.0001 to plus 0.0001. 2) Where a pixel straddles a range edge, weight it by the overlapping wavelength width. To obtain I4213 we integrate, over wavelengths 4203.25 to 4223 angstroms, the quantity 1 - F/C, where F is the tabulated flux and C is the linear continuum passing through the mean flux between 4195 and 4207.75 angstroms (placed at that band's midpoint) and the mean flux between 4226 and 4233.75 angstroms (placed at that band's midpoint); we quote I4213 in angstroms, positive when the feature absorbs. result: -1.4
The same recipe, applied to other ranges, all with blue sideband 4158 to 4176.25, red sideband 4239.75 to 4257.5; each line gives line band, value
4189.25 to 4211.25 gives 0.5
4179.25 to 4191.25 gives 0.2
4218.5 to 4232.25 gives 0.6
